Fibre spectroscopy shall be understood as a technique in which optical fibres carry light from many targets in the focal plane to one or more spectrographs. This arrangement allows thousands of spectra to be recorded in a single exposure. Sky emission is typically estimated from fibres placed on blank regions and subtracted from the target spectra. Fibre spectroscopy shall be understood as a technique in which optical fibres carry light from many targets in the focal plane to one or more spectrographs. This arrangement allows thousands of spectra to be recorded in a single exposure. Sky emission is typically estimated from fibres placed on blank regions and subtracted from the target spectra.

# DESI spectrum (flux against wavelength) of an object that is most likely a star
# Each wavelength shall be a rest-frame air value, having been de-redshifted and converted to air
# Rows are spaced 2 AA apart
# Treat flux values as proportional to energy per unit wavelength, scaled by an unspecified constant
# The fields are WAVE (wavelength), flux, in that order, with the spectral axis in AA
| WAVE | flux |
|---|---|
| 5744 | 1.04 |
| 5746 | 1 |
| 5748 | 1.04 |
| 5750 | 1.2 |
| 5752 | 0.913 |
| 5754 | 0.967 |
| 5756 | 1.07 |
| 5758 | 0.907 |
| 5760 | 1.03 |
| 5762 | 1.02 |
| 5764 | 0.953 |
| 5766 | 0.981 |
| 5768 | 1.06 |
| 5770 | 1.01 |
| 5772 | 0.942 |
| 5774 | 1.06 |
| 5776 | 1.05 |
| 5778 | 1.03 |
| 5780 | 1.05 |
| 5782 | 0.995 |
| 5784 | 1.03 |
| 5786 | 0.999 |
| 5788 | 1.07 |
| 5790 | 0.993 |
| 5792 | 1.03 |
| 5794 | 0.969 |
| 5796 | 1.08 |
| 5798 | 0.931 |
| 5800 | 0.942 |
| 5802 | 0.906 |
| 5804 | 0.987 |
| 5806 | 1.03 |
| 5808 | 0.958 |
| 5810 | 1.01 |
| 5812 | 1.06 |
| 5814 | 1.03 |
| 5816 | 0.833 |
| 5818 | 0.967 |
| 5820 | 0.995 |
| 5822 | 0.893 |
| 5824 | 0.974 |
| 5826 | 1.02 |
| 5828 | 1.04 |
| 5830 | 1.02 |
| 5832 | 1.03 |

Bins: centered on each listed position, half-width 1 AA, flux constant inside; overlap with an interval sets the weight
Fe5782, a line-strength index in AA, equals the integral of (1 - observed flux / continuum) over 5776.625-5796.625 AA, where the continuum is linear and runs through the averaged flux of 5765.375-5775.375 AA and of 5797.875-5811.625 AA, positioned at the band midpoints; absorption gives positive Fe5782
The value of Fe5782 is -0.6 AA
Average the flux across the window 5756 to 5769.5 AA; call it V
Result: 0.998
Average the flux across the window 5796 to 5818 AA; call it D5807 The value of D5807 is 0.974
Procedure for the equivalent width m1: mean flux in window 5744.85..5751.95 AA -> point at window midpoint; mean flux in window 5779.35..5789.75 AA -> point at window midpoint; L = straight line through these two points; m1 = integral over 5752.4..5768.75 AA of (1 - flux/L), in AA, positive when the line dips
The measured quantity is 0.8 AA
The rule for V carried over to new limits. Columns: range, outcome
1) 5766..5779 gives 1.02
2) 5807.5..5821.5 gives 0.977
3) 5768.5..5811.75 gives 1.01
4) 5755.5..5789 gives 1.01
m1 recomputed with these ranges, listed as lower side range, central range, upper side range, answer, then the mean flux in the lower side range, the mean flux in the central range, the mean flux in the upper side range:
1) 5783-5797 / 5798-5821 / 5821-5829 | 0.6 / 1.02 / 0.972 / 0.982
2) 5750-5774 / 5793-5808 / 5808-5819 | 0.1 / 0.999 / 0.977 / 0.978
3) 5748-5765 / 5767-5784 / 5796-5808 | -0.6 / 1.01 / 1.02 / 0.969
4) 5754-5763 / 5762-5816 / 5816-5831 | -0.7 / 1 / 1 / 0.977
